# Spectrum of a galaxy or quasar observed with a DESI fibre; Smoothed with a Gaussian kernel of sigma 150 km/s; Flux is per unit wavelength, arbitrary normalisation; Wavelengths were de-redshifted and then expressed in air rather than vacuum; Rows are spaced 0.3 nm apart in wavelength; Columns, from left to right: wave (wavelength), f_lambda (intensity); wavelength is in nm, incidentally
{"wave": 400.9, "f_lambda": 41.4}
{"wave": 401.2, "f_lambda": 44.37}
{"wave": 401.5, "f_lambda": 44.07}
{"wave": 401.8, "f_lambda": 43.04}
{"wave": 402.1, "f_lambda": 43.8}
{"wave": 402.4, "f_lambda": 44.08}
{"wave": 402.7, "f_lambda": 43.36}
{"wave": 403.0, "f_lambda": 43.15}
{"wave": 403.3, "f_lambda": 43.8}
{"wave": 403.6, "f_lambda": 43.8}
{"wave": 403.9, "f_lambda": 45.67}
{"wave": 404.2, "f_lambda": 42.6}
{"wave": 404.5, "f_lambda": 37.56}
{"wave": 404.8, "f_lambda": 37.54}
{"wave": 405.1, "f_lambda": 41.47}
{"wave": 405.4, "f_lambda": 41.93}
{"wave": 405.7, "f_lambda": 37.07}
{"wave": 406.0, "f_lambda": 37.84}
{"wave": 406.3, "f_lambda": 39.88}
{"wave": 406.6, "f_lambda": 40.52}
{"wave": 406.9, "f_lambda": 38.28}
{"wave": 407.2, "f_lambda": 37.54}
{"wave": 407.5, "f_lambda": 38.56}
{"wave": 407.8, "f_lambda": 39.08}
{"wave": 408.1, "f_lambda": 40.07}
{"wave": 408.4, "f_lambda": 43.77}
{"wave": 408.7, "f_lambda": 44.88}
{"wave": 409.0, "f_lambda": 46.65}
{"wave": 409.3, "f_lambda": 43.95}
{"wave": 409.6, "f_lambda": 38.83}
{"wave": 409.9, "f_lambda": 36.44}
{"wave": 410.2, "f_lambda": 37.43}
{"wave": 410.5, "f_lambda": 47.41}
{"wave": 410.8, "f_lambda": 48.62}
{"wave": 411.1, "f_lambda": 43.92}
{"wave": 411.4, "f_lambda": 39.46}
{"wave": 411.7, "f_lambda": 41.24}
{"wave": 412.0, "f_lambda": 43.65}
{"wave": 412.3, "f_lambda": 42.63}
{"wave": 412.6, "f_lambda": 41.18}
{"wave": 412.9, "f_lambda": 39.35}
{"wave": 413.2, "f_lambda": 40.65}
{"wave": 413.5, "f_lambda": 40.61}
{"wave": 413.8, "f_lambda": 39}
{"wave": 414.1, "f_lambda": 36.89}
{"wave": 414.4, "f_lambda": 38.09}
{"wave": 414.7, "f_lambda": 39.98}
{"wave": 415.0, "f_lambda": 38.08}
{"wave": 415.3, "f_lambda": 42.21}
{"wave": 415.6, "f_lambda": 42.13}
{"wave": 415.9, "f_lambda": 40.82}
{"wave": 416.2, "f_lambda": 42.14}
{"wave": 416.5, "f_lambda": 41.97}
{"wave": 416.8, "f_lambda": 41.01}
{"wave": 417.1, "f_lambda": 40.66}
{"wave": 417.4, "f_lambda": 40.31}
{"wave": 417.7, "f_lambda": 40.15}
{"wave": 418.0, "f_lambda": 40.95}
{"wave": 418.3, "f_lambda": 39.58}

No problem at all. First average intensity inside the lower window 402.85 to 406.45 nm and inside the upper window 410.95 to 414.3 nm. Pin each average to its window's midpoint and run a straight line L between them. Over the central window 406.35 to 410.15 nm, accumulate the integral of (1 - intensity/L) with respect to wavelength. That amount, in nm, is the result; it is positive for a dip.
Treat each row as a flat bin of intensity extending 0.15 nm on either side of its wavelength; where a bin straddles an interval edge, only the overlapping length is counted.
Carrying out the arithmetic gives 0.03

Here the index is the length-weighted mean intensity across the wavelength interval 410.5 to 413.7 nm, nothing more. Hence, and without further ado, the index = 42.3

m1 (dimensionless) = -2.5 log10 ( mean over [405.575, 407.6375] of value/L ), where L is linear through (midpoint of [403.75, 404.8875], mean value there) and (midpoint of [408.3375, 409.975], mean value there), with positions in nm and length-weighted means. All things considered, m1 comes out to 0.09 mag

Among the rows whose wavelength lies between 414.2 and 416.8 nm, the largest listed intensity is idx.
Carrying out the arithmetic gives 42.21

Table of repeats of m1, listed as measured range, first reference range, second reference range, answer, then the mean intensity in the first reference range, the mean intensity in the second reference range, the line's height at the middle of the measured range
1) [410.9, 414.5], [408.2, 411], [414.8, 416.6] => 0.037 mag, 43.1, 41.2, 42.1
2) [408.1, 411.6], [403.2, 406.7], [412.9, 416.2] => -0.062 mag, 40.8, 39.9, 40.3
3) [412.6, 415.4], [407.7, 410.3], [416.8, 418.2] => 0.038 mag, 41.3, 40.5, 40.9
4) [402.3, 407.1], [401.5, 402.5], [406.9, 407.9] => -0.002 mag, 43.7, 38.3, 41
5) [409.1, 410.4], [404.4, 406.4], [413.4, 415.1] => -0.024 mag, 39.1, 38.7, 38.9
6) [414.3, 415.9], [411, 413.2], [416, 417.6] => 0.028 mag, 41.5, 41.2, 41.3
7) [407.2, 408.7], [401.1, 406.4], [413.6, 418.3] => 0.022 mag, 41.9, 40.3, 41.4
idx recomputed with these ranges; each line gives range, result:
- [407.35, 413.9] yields 48.62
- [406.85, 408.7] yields 44.88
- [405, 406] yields 41.93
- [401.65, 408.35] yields 45.67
